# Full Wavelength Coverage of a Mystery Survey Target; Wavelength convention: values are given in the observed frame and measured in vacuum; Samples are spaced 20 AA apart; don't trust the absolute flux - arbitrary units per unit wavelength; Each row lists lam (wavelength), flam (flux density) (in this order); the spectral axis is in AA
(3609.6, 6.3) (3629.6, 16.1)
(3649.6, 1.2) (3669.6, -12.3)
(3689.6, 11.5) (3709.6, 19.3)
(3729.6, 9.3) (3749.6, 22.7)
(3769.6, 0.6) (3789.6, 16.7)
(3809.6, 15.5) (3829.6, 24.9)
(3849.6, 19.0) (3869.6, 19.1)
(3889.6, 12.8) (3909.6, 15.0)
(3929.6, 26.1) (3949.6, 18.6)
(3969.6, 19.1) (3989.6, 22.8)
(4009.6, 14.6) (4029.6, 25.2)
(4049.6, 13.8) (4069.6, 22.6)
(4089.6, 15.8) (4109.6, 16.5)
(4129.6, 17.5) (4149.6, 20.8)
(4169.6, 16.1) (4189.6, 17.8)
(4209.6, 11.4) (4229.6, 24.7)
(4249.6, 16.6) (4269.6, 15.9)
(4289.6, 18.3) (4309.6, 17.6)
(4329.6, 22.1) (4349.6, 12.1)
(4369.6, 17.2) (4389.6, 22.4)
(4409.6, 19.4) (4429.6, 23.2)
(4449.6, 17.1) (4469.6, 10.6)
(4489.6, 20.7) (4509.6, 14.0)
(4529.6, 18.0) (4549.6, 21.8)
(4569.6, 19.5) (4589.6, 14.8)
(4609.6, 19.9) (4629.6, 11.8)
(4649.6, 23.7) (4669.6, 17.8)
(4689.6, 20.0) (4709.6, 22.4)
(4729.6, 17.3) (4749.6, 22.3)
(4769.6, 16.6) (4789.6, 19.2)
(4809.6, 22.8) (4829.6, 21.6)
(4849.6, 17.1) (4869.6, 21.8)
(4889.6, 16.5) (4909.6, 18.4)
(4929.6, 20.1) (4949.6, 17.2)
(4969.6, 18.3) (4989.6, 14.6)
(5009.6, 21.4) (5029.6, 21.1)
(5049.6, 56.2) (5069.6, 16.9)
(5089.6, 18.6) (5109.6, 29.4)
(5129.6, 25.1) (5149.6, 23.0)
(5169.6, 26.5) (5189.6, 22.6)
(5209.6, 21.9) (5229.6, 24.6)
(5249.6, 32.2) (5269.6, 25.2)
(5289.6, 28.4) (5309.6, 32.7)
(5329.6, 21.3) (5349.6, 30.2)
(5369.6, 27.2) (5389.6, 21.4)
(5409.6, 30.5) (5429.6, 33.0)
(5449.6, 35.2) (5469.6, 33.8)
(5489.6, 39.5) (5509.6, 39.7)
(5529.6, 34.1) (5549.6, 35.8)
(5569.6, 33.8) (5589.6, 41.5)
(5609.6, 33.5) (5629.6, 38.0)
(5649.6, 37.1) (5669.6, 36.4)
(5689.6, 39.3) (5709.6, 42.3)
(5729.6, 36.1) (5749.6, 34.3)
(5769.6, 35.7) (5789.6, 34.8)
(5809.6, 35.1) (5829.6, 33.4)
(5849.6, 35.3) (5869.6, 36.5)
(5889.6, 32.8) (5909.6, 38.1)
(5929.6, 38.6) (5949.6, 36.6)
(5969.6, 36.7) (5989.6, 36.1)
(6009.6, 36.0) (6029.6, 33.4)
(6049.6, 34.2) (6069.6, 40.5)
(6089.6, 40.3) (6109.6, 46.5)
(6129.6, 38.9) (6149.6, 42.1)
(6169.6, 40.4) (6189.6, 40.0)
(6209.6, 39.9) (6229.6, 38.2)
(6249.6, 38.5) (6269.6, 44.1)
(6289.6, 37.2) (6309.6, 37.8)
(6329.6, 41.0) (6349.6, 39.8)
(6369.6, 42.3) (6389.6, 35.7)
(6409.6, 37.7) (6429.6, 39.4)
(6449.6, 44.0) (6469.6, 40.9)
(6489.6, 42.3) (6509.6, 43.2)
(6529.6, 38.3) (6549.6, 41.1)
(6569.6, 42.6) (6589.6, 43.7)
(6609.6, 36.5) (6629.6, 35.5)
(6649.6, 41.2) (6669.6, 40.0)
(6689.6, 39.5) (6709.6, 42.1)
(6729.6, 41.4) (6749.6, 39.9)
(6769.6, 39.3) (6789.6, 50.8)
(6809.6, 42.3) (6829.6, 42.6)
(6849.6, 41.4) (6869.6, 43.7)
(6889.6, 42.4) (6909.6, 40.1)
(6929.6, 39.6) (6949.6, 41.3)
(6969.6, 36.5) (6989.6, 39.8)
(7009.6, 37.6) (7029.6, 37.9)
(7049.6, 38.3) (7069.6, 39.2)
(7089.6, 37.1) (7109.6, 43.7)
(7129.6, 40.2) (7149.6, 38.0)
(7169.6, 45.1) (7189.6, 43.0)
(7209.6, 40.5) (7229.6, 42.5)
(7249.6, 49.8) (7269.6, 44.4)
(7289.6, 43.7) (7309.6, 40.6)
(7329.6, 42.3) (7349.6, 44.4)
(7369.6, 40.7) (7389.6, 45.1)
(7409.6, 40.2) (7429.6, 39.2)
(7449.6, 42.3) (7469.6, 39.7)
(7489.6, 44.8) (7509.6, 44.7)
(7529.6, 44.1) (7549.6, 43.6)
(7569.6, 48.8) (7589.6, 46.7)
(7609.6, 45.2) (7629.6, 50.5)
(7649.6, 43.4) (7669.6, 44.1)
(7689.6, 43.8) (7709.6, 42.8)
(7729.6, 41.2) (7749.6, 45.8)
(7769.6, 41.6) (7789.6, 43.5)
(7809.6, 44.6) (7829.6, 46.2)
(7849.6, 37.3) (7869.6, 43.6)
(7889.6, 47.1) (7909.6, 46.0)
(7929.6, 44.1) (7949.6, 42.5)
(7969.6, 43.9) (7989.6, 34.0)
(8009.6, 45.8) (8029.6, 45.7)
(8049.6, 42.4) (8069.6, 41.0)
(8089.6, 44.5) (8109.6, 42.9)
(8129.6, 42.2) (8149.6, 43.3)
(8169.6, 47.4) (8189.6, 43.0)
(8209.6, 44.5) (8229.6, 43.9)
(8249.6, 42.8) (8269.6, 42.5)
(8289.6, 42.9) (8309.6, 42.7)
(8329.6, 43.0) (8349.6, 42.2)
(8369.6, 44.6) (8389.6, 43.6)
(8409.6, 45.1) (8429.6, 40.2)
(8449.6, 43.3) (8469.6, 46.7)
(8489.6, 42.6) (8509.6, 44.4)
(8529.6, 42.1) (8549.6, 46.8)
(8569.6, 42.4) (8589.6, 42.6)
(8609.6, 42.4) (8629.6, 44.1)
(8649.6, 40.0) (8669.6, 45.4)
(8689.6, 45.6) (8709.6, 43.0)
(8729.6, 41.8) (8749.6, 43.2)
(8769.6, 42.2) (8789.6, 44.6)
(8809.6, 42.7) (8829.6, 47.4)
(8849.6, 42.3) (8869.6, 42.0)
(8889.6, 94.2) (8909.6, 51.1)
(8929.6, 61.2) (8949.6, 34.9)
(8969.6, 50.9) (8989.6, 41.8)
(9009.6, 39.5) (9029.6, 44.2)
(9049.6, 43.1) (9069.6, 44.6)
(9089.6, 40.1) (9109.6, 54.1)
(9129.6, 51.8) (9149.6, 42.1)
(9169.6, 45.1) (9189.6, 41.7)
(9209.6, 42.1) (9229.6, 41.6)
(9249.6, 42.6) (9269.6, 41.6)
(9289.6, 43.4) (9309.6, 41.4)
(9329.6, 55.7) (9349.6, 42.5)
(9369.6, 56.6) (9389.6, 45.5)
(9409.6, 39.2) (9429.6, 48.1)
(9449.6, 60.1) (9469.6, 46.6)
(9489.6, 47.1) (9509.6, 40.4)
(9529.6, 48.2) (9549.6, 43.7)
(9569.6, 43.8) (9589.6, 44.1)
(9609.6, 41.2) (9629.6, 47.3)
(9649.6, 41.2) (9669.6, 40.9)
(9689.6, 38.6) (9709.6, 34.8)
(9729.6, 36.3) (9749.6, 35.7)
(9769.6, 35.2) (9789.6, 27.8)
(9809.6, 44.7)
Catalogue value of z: 0.36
